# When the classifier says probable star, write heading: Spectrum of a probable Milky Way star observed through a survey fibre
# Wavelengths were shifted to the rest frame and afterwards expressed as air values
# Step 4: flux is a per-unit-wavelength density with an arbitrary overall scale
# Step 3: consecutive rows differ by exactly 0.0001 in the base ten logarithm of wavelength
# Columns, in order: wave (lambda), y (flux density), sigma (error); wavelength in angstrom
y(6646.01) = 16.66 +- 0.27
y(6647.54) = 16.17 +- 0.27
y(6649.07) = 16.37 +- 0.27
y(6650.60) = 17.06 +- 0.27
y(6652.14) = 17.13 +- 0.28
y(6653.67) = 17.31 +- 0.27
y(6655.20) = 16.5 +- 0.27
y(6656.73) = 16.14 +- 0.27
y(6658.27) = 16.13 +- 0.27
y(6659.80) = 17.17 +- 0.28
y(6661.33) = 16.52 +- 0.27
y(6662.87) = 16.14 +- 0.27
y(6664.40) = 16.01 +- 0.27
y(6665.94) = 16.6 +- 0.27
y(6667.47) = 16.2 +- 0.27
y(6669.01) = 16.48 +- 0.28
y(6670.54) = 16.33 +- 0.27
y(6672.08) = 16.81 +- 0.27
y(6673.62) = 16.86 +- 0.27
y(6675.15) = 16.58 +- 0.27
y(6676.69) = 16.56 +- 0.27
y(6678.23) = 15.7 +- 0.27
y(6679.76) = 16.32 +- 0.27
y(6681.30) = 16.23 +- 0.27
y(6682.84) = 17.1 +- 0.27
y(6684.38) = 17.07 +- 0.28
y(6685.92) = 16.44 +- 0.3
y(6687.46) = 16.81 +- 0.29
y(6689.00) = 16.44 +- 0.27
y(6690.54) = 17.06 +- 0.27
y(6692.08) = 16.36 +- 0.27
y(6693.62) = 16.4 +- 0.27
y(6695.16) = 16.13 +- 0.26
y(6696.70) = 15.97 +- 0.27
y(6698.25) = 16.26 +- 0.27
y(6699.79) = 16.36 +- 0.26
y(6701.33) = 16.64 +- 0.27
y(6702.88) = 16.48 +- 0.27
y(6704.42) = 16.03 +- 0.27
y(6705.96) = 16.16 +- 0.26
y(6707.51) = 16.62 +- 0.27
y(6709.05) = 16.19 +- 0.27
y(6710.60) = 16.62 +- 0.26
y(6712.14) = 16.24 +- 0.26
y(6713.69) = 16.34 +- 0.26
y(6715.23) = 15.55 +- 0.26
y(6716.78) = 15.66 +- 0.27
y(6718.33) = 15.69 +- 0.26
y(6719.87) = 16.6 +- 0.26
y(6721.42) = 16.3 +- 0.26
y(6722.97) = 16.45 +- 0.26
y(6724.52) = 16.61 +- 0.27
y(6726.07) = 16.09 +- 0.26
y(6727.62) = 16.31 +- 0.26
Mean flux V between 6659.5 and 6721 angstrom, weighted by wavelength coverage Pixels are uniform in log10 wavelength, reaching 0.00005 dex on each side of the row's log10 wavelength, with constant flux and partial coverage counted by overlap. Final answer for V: 16.4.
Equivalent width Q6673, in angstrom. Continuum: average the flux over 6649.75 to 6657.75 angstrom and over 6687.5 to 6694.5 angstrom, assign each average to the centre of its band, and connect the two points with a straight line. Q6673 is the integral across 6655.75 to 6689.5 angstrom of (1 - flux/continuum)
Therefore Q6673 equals 0.4 angstrom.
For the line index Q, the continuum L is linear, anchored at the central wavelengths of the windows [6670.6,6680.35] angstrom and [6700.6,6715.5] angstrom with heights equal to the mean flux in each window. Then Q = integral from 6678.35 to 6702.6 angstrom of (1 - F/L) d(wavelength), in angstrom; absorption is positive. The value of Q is -0.13 angstrom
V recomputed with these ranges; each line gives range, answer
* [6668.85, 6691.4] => 16.6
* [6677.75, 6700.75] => 16.5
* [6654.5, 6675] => 16.5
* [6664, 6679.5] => 16.4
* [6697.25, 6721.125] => 16.2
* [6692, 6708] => 16.3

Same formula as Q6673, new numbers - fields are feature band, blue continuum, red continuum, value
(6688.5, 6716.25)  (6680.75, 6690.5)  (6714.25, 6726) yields 0.2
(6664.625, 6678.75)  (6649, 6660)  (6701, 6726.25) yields 0.1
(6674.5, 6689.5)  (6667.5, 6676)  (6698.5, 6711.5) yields 0.0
